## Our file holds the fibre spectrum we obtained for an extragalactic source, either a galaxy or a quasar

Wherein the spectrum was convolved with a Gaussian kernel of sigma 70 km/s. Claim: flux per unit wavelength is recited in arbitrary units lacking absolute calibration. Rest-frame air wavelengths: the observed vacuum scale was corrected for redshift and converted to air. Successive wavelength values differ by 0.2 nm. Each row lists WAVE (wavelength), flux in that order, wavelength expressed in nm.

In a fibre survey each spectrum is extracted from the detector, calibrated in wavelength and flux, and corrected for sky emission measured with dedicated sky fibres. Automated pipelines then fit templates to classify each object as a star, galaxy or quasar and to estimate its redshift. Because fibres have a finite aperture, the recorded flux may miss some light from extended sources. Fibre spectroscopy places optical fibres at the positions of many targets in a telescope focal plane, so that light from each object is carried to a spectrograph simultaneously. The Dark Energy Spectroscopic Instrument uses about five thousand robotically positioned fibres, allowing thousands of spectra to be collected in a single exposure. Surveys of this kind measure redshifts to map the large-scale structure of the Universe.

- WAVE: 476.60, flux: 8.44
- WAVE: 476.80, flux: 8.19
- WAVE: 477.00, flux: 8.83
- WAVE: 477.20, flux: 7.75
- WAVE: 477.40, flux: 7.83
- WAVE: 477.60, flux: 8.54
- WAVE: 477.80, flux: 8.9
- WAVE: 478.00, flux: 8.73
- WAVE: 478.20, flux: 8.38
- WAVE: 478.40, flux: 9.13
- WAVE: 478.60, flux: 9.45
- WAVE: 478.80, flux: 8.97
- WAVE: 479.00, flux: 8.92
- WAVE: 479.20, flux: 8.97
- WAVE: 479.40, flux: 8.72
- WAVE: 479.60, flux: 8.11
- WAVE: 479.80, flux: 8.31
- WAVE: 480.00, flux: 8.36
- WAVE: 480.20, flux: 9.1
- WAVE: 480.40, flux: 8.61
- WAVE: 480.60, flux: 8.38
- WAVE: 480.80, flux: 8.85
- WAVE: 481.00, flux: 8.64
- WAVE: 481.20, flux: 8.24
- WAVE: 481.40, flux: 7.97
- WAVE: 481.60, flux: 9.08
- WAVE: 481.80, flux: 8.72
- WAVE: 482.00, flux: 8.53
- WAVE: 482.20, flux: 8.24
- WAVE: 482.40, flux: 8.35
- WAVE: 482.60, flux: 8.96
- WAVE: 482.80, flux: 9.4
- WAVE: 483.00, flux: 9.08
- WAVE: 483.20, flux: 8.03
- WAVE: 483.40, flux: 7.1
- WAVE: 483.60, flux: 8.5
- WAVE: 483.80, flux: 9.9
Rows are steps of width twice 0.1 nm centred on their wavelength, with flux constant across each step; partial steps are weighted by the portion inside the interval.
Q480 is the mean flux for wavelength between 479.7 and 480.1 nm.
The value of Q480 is 8.34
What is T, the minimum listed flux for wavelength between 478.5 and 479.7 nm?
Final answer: 8.11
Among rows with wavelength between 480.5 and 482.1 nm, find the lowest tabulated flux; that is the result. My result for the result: 7.97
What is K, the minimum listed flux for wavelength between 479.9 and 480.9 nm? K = 8.36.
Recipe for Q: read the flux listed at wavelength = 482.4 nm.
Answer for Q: 8.35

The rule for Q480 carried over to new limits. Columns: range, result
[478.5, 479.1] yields 9.11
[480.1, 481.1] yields 8.72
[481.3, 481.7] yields 8.52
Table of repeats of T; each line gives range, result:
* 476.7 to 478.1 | 7.75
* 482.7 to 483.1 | 9.08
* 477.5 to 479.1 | 8.38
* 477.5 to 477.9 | 8.54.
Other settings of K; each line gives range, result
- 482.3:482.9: 8.35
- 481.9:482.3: 8.24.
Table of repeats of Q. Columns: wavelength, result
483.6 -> 8.5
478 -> 8.73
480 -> 8.36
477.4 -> 7.83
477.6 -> 8.54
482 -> 8.53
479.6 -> 8.11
